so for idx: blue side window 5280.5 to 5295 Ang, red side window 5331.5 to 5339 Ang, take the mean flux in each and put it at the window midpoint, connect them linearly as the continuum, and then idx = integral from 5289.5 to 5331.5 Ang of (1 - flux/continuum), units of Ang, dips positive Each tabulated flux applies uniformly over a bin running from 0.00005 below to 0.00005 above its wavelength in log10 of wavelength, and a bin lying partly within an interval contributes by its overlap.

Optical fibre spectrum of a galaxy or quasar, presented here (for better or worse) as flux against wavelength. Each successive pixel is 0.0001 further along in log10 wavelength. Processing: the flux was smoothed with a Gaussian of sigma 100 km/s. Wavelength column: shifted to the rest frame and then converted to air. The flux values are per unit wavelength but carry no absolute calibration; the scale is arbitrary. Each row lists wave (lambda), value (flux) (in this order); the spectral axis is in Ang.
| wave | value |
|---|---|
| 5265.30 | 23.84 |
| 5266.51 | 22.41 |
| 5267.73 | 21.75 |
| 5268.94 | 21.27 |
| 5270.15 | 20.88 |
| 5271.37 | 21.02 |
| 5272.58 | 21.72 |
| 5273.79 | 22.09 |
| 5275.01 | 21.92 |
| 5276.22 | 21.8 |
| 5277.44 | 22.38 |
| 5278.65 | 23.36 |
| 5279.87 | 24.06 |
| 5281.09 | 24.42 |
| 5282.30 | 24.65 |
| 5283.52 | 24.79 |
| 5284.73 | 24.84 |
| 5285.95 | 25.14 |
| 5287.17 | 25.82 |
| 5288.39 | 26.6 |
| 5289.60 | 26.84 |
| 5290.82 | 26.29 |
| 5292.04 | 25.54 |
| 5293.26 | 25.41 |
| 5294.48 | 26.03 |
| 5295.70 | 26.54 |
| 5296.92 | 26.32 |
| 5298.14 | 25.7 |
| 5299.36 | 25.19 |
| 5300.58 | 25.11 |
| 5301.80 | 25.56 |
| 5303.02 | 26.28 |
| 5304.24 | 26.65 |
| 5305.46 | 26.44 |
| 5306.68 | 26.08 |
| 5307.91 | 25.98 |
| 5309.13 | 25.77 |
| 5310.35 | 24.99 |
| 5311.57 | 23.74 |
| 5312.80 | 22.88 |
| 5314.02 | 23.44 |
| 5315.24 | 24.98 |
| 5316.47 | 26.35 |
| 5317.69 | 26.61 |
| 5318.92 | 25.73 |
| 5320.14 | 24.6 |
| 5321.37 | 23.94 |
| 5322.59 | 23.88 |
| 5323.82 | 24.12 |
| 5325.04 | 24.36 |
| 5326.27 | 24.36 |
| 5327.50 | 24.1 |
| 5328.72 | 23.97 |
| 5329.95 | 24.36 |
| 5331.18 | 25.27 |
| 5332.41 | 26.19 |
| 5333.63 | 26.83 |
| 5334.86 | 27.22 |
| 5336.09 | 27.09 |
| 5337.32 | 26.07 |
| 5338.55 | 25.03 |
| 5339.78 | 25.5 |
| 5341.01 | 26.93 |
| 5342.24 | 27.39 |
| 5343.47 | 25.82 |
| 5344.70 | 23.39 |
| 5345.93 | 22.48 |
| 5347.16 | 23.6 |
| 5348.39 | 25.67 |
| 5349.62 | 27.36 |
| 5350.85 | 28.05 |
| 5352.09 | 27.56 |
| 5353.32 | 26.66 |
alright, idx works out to 1.2 Ang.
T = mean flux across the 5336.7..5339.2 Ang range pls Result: 25.5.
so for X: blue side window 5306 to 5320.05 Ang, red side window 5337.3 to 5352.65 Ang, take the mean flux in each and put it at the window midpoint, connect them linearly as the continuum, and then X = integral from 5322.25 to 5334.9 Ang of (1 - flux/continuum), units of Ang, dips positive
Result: 0.3 Ang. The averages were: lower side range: 25.1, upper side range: 25.7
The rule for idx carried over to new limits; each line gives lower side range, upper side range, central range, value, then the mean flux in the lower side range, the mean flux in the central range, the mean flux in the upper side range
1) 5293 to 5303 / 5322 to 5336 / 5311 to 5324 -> 0.37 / 25.8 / 24.6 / 25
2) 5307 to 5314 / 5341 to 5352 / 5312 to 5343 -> -0.17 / 24.6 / 25.2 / 25.7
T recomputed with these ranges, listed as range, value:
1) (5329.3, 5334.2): 25.6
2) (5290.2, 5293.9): 25.7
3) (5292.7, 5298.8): 26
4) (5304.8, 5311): 25.9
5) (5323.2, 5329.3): 24.2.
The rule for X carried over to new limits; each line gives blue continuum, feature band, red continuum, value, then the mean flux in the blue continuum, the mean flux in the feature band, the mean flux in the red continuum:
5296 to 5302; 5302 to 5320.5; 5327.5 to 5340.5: 0.2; 25.6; 25.4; 25.7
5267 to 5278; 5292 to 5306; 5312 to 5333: -1.6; 21.6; 25.9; 24.6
